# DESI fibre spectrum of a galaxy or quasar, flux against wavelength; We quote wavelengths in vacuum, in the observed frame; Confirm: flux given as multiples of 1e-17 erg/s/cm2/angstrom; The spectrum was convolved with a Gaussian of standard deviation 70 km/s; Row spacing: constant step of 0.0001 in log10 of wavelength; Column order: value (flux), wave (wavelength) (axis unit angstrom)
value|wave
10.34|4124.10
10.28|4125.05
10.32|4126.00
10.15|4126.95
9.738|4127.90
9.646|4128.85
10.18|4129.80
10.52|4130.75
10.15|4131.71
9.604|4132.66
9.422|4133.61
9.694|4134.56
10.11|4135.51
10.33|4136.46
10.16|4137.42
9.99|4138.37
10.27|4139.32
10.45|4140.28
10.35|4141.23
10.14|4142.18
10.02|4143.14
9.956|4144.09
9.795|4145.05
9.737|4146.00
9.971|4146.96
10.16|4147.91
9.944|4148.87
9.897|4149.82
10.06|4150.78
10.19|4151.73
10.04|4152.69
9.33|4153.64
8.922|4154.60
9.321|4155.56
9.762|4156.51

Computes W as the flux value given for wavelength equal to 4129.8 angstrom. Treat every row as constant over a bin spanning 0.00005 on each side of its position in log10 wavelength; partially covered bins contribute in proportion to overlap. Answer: 10.18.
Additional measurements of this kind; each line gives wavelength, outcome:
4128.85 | 9.646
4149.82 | 9.897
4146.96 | 9.971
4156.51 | 9.762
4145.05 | 9.795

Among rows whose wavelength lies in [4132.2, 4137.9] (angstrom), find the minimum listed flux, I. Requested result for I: 9.422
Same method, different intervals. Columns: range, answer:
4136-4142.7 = 9.99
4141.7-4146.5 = 9.737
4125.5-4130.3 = 9.646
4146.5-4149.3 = 9.944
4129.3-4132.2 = 10.15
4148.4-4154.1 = 9.33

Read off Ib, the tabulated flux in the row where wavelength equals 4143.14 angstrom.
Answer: 10.02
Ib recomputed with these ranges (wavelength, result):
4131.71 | 10.15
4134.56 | 9.694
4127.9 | 9.738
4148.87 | 9.944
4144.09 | 9.956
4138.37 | 9.99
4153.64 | 9.33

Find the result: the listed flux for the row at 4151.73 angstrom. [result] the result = 10.19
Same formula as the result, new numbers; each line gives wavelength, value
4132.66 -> 9.604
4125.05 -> 10.28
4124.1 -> 10.34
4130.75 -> 10.52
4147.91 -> 10.16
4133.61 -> 9.422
